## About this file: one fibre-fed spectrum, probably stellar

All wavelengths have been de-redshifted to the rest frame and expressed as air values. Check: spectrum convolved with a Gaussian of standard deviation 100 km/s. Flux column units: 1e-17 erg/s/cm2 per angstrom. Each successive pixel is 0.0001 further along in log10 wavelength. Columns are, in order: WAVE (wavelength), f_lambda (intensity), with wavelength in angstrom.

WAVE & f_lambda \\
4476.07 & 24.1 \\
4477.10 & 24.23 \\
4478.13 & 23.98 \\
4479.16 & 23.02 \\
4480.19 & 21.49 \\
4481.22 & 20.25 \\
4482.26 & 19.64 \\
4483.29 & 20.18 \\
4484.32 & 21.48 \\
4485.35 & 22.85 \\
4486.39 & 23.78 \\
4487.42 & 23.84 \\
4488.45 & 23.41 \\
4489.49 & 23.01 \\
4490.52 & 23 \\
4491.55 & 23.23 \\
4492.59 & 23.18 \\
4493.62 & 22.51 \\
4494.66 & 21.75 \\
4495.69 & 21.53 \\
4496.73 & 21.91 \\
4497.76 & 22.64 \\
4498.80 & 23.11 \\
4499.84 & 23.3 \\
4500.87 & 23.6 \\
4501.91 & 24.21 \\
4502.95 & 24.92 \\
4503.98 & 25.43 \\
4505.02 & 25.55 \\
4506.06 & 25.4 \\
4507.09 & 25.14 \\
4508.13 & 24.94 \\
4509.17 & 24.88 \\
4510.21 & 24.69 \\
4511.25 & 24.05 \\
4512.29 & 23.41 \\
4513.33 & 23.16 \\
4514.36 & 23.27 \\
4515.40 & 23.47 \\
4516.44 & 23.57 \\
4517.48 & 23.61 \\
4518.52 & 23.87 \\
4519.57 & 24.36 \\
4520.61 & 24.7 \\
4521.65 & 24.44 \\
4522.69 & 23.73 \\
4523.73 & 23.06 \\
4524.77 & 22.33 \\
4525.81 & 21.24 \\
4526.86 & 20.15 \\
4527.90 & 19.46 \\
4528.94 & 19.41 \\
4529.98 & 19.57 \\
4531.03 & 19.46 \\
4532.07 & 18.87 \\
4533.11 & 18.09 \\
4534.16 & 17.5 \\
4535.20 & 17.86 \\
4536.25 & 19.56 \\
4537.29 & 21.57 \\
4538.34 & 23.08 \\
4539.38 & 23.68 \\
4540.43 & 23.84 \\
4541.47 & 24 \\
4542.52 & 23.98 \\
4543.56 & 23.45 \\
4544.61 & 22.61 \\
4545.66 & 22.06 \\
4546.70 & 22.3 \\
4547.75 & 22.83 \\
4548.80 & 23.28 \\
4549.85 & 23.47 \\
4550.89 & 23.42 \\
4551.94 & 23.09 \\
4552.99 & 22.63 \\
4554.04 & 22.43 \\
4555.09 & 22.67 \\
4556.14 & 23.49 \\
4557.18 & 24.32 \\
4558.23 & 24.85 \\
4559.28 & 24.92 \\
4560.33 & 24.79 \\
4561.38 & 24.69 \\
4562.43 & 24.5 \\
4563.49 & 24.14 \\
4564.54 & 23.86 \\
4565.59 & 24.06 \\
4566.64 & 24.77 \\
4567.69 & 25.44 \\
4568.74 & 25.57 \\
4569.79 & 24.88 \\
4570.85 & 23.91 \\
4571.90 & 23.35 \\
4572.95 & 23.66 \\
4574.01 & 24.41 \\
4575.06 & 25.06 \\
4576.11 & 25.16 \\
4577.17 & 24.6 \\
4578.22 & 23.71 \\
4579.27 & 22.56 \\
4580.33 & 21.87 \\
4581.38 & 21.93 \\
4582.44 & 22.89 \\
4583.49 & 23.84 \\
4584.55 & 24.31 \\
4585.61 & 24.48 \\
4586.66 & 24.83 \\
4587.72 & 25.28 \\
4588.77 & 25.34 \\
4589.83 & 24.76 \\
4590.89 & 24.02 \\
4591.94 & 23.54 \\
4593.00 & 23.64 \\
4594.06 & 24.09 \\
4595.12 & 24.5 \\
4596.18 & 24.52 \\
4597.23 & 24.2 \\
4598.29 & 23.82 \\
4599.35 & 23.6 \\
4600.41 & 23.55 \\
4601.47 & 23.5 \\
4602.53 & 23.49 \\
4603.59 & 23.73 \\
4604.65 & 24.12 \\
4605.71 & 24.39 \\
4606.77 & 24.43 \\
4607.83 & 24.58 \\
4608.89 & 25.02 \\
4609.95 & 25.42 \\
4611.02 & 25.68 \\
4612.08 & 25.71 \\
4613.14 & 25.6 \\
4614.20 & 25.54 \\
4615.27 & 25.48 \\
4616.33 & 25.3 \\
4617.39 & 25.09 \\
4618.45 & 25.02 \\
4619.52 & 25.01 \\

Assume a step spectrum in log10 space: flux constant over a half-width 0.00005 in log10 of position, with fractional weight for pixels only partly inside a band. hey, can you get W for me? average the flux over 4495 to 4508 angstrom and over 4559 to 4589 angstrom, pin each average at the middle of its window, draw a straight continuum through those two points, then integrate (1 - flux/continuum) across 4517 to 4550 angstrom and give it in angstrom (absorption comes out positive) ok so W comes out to 2.94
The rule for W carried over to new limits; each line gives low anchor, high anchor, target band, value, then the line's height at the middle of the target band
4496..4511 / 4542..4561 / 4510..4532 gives 1.30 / 23.9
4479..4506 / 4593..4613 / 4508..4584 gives 1.74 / 23.6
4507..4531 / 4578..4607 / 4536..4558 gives 0.28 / 23.3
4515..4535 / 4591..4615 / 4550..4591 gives -1.51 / 23.2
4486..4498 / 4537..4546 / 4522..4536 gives 1.82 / 23.1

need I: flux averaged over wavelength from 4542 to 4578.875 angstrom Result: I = 23.9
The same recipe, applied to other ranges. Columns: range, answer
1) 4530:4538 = 19.1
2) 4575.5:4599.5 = 24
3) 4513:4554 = 22.2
